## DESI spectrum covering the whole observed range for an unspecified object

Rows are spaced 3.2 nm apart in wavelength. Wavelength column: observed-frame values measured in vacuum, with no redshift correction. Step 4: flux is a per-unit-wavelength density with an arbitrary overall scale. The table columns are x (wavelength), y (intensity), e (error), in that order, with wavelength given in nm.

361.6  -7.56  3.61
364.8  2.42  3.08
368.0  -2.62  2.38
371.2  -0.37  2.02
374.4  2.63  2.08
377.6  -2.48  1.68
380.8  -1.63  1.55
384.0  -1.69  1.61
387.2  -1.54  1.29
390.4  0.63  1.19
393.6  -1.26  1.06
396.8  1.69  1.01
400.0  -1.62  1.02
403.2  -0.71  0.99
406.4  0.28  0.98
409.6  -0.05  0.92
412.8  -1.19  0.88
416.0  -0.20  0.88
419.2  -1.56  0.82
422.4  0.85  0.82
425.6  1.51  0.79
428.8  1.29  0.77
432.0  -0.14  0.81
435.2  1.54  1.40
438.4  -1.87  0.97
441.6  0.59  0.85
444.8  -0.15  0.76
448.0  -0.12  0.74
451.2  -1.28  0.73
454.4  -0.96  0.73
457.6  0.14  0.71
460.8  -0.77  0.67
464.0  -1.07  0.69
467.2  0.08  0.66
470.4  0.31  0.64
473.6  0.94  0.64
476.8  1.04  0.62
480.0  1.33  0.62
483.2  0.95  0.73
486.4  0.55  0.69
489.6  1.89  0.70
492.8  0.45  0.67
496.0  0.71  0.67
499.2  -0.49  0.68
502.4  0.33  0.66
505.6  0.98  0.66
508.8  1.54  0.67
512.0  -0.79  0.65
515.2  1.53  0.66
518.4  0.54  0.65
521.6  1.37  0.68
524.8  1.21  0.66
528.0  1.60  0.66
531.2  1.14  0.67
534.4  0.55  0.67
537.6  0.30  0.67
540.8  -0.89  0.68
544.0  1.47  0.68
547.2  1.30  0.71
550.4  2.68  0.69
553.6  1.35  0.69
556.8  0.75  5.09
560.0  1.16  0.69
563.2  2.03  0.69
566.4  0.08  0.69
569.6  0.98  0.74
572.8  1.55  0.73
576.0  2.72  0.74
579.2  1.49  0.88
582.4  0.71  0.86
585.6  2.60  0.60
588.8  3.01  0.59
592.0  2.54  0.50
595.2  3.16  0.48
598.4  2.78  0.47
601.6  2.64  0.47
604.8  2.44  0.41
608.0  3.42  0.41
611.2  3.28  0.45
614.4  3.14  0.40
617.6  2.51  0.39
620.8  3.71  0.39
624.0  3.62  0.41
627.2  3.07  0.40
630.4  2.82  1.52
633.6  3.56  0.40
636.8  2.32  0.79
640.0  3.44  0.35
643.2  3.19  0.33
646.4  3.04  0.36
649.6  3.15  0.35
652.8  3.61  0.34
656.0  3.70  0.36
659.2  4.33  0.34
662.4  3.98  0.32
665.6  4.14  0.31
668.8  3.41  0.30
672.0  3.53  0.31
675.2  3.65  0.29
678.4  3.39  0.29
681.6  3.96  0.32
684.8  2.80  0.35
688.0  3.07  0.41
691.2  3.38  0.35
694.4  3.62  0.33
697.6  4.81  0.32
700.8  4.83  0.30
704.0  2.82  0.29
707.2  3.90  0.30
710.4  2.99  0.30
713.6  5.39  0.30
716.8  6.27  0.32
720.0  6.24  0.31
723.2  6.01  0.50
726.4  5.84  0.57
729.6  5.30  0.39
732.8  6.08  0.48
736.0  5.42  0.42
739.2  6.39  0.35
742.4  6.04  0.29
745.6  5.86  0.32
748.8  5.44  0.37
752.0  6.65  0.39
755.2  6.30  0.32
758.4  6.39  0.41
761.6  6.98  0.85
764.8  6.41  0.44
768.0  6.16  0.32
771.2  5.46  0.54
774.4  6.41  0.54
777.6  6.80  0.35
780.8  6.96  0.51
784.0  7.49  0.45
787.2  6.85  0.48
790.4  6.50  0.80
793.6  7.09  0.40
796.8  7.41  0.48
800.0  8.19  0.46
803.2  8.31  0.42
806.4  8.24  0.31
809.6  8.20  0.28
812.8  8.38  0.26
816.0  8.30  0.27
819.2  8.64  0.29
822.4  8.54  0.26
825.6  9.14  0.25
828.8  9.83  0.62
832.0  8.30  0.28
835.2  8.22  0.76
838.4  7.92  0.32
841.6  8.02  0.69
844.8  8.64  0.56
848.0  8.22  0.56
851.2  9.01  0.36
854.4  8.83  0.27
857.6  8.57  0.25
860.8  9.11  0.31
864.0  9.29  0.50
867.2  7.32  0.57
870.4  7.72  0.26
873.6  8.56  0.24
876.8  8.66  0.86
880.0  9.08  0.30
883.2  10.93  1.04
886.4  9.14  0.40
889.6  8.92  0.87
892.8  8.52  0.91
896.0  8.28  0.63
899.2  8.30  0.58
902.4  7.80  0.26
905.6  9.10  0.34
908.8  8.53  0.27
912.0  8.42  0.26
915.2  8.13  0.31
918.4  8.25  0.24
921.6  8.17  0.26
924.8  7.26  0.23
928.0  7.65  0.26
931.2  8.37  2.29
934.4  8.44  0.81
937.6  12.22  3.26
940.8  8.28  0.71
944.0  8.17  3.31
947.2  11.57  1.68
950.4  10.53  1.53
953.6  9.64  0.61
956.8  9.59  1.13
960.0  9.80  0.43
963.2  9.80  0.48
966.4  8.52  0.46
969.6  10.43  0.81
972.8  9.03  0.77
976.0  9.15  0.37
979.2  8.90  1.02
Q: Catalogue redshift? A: 0.789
